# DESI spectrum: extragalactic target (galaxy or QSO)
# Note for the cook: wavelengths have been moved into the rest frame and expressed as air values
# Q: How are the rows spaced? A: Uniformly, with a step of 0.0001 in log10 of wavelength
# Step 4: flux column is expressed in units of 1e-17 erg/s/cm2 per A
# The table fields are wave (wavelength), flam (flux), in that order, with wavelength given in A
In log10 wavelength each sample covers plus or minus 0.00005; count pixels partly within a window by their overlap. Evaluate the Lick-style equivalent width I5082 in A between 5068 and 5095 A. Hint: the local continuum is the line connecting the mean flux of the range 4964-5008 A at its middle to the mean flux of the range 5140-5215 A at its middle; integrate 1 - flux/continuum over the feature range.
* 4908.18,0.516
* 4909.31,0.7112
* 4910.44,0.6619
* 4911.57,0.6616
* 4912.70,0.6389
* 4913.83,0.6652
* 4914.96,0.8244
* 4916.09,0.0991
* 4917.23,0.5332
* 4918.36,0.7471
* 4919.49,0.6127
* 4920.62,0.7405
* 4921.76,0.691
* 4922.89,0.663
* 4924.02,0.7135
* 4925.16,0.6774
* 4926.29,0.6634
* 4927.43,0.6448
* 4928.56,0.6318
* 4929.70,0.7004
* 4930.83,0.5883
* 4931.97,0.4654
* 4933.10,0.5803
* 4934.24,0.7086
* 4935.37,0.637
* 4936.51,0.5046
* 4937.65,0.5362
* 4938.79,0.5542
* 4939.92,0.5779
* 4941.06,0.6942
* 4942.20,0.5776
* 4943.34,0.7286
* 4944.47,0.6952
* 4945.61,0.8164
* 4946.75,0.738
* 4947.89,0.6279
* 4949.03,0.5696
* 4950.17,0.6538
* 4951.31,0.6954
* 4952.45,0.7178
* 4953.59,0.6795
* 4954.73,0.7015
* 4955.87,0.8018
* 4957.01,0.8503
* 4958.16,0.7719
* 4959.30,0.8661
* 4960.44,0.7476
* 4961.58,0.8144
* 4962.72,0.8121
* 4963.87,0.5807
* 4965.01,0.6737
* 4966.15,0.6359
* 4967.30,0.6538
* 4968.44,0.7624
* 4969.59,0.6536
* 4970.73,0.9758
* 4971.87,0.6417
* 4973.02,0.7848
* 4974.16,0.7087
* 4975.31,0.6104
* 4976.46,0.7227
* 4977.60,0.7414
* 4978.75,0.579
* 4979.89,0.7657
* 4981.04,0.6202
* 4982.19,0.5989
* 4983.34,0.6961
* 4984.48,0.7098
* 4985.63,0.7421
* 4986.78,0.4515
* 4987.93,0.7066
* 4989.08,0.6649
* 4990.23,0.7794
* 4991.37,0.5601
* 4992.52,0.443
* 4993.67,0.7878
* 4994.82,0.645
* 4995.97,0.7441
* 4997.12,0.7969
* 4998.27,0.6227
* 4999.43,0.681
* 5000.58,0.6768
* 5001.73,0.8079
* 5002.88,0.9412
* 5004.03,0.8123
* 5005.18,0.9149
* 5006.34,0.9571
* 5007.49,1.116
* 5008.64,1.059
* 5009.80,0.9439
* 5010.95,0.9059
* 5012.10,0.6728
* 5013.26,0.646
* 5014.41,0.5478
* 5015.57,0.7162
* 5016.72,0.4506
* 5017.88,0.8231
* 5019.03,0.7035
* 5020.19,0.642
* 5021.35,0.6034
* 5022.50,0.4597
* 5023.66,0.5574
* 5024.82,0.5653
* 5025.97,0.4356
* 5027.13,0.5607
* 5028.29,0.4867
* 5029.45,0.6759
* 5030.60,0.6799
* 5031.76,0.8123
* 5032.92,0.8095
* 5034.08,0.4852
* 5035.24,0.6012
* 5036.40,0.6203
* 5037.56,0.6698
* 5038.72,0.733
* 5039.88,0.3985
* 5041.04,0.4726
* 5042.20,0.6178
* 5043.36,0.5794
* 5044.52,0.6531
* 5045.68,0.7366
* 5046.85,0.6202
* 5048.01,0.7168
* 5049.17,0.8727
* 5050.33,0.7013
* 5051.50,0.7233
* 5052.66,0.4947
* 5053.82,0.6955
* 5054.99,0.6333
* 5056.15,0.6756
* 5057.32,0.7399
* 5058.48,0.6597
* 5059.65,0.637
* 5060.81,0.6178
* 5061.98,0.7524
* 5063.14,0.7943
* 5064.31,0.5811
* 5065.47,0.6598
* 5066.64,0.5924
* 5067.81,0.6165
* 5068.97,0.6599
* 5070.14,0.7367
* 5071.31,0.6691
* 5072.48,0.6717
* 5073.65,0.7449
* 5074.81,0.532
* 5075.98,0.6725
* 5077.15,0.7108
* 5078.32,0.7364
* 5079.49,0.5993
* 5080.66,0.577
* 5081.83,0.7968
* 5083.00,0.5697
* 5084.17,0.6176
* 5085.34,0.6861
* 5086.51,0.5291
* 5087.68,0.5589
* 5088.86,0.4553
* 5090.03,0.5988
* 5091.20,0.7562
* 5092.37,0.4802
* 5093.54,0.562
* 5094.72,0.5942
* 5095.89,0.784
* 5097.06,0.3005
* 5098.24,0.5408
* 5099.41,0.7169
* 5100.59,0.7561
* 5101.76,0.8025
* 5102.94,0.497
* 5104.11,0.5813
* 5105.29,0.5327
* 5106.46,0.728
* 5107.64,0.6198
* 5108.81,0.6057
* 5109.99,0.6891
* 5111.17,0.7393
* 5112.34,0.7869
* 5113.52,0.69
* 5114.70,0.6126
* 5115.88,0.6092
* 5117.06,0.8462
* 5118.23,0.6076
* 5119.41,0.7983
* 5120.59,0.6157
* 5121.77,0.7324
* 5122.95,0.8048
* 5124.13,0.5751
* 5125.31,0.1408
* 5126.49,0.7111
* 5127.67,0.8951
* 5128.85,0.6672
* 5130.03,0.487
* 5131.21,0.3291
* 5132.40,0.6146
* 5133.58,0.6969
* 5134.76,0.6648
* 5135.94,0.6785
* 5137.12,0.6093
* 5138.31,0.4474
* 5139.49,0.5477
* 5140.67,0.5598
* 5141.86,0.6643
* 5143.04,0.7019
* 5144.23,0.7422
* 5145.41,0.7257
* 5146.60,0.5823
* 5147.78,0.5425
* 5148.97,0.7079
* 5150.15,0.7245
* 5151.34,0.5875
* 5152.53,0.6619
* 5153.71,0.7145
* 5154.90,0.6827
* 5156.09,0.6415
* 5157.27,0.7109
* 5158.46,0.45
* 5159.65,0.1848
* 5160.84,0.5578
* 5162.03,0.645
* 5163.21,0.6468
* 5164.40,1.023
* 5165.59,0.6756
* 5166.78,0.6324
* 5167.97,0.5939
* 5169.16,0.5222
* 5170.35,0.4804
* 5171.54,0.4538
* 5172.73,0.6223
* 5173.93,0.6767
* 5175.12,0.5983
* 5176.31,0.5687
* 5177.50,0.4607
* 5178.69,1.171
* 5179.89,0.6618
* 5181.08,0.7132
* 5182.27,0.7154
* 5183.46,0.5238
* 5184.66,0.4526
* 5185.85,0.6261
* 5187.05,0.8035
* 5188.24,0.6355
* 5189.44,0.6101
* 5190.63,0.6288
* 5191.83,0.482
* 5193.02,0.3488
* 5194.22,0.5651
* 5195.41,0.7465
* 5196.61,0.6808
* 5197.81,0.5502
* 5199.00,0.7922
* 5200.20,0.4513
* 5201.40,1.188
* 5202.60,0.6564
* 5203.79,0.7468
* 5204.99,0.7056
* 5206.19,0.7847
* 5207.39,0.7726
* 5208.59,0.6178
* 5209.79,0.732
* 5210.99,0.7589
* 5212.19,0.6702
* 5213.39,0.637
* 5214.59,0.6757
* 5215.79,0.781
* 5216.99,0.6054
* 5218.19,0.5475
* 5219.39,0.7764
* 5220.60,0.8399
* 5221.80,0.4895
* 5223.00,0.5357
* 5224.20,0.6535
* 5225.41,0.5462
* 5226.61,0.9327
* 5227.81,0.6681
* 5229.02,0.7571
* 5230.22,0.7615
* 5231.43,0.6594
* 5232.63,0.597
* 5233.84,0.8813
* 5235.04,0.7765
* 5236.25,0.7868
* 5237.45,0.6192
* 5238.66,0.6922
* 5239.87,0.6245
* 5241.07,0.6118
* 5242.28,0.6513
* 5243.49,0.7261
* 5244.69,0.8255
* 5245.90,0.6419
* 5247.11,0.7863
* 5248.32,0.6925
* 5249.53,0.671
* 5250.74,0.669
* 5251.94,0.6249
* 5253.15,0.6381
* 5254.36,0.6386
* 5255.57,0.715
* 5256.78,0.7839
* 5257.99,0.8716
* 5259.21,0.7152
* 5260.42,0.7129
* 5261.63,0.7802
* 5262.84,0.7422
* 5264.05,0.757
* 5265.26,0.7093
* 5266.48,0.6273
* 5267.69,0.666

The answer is 2.1 A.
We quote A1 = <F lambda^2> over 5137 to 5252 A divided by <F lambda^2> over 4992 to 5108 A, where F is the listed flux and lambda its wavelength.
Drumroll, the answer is 1.1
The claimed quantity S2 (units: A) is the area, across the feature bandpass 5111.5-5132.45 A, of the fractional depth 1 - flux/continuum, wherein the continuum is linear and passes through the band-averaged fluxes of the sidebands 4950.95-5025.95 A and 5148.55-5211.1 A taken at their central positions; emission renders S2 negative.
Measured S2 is 0.8 A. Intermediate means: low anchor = 0.717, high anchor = 0.647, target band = 0.642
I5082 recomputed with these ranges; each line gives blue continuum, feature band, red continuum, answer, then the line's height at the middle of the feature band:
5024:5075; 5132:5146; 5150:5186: -0.2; 0.629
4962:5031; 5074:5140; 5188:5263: 6.4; 0.695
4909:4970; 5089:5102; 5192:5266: 1.3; 0.682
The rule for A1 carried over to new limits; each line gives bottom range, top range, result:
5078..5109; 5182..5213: 1.13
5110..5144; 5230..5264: 1.17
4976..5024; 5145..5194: 0.93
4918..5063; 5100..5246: 1.03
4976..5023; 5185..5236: 1.03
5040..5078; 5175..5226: 1.06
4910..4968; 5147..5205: 1.05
